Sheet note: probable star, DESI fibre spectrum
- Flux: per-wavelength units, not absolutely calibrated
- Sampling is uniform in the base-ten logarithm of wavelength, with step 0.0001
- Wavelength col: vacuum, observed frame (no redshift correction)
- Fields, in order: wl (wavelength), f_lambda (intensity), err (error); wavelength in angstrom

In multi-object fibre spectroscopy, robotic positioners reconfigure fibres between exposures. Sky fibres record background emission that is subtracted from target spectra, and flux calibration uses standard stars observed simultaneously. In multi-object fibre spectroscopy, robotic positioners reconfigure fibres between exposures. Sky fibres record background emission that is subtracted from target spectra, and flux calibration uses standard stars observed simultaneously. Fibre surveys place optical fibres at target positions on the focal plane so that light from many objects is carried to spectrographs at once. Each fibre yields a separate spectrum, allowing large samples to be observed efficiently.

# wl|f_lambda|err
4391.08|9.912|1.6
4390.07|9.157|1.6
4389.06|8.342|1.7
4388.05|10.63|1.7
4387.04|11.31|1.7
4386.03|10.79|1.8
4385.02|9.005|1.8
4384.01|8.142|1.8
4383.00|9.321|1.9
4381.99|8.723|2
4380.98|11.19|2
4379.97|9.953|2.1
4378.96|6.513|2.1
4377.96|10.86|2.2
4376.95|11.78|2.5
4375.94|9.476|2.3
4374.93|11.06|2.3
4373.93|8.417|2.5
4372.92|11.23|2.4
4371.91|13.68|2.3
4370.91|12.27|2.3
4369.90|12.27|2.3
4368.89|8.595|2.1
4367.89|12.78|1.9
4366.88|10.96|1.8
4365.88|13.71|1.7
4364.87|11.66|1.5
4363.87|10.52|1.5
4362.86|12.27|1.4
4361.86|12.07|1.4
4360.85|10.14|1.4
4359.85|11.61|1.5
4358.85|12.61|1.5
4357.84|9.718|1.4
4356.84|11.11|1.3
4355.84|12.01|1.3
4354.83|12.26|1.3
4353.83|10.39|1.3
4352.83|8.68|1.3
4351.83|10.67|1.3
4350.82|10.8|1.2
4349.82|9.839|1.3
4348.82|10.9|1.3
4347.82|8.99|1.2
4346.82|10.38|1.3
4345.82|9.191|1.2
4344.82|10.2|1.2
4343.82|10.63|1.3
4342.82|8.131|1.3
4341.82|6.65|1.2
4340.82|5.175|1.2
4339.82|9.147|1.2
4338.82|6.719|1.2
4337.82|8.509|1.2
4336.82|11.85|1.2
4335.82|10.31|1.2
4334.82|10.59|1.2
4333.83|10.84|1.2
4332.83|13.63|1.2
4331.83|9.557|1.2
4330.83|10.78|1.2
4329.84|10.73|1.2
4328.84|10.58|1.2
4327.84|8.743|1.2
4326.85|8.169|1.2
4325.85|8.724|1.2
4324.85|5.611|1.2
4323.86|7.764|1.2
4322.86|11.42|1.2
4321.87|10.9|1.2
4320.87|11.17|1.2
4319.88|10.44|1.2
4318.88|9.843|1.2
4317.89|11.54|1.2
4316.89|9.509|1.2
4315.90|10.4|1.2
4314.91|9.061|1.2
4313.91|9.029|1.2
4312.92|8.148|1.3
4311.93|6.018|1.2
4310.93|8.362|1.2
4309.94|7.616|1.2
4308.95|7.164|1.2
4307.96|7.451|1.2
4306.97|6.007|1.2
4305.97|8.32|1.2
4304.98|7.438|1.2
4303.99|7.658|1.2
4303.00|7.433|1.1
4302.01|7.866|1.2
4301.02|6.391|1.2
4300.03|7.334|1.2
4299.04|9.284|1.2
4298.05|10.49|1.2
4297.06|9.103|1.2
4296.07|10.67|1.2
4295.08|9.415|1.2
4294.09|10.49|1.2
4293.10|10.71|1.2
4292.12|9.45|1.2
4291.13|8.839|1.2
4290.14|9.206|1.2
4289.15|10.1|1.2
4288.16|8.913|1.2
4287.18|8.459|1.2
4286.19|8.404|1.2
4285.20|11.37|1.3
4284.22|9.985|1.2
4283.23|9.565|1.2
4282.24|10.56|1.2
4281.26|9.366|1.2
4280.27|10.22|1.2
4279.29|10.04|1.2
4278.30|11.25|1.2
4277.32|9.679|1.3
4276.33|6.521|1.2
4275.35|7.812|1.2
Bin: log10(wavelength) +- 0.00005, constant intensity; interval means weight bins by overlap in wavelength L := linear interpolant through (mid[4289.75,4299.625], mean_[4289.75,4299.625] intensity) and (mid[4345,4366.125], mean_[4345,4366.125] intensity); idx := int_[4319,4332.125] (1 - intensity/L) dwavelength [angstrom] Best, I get 0.9 angstrom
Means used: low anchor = 9.75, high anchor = 10.9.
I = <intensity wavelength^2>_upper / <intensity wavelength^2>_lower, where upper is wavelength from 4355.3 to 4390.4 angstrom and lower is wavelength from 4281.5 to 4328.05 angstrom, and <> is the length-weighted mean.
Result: 1.2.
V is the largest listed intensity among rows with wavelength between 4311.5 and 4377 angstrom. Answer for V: 13.71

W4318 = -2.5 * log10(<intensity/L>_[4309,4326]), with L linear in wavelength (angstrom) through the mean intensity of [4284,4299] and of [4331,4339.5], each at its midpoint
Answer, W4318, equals 0.104 mag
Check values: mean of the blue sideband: 9.69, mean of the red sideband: 10.2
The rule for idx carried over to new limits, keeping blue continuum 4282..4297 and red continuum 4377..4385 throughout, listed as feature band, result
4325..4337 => -0.8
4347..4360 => -1.7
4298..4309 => 2.3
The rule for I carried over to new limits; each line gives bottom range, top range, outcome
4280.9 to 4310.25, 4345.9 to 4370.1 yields 1.28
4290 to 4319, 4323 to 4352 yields 1.11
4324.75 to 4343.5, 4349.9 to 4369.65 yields 1.22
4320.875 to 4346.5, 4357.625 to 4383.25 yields 1.18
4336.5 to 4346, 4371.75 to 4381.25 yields 1.22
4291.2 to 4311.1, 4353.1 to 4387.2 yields 1.32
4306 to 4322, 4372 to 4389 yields 1.16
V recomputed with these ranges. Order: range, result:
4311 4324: 11.54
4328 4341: 13.63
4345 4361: 12.61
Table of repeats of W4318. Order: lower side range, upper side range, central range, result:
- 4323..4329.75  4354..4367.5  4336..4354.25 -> 0.10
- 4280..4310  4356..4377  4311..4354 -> 0.07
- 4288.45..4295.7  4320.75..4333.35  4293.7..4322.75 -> 0.11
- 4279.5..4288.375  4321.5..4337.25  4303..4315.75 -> 0.26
